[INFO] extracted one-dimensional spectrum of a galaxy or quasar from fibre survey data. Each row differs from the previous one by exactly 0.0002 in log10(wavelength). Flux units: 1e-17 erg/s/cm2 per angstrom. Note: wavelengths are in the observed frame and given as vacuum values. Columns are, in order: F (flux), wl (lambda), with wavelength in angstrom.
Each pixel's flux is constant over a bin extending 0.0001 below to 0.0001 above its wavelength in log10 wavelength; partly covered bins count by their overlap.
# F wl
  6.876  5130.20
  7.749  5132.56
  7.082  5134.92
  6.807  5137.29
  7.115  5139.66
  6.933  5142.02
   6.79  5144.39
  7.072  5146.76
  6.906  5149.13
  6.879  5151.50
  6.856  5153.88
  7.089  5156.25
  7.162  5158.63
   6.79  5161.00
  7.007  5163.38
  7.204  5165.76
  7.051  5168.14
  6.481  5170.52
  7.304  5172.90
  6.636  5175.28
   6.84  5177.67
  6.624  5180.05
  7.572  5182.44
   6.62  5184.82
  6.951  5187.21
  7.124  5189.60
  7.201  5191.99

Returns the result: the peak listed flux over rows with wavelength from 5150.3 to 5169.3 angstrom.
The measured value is 7.204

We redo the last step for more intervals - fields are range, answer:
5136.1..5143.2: 7.115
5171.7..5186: 7.572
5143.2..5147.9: 7.072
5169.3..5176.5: 7.304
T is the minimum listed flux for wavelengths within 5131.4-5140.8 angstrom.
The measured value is 6.807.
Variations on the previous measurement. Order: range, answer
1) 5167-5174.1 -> 6.481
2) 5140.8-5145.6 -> 6.79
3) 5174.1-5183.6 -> 6.624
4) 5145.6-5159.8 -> 6.856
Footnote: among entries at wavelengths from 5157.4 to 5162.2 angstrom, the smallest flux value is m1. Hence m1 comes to 6.79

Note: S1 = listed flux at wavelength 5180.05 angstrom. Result 6.624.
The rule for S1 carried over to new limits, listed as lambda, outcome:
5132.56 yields 7.749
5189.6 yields 7.124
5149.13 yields 6.906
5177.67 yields 6.84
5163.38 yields 7.007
